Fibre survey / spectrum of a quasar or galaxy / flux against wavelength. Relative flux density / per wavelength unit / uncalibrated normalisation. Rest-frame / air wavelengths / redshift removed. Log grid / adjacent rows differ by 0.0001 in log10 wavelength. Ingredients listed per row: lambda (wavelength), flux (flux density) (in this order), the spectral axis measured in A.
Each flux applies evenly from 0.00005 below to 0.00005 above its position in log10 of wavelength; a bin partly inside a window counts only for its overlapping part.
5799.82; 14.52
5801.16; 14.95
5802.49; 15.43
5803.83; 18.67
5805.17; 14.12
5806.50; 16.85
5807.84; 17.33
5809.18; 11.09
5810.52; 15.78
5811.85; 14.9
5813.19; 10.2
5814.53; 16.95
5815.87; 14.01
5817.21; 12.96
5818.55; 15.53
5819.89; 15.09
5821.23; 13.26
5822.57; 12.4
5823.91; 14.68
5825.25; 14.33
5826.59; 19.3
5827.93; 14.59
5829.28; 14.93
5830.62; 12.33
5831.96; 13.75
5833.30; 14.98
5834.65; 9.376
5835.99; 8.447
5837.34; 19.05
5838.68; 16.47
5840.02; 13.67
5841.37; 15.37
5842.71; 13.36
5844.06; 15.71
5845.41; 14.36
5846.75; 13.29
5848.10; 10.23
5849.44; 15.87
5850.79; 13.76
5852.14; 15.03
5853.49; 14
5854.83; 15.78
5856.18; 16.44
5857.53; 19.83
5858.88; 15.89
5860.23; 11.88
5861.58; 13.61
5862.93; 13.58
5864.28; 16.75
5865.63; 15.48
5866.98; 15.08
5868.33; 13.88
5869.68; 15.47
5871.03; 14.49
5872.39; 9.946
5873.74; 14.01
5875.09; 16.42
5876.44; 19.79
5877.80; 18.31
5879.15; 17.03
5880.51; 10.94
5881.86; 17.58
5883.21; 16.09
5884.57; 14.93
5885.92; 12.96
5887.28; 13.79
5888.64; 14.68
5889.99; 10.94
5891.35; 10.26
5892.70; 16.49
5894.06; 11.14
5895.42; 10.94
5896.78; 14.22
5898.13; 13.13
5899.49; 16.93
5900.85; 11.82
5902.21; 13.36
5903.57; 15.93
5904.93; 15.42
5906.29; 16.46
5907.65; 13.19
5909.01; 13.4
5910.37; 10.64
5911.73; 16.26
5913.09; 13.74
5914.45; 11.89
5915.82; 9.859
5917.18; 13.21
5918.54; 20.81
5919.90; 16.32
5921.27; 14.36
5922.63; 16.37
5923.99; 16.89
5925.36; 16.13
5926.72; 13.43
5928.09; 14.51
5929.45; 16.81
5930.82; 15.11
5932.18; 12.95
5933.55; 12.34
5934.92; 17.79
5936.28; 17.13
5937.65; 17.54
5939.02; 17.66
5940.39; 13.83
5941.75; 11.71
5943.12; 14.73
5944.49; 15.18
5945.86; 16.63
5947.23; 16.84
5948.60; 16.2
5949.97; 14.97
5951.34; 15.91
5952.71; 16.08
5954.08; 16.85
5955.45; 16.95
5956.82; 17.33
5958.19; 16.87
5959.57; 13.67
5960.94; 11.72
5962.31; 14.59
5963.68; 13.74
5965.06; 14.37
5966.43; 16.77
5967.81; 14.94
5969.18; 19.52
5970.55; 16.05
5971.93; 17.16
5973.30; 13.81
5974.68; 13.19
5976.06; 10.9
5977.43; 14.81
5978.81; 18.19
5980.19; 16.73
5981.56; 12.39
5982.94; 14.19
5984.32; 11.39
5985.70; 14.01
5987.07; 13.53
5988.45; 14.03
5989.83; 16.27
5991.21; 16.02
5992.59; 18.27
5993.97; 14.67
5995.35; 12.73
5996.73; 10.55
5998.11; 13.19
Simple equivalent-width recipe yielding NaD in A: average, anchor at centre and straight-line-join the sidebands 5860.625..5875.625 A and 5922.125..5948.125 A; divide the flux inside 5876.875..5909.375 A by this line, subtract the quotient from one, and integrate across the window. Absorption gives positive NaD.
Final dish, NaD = 1.2 A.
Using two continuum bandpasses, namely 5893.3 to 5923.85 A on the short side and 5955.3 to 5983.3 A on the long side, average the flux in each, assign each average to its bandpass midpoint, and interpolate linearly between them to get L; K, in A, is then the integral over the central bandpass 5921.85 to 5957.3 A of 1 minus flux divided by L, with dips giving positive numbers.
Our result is -2.53 A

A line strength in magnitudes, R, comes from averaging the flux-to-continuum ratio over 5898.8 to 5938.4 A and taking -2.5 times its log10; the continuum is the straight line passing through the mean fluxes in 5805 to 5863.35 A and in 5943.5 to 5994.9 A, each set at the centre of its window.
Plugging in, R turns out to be 0.007 mag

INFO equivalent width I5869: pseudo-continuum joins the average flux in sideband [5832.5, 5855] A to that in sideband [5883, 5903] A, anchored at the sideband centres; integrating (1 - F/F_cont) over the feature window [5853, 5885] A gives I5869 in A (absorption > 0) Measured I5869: -3.79 A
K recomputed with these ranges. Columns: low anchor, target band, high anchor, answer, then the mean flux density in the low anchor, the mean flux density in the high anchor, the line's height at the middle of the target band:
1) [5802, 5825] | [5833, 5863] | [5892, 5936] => 0.47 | 14.6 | 14.5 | 14.6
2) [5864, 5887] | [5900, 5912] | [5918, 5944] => 1.08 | 15.2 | 15.6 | 15.4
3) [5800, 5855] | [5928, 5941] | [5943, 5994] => -0.49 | 14.4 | 15.3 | 15.1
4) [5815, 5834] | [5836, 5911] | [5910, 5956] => 1.69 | 14.5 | 15.3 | 14.8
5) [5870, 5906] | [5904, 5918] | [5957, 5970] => 1.03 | 14.3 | 15.2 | 14.6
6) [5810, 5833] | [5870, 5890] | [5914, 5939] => -0.05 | 14.4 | 15.3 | 14.9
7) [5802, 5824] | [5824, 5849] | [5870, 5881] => 1.24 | 14.7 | 15.2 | 14.9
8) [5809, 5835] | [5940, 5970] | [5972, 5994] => -1.92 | 14.1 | 14.6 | 14.5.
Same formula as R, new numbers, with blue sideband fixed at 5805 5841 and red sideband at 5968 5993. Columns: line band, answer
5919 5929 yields -0.06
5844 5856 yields 0.01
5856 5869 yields -0.05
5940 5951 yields -0.02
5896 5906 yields 0.02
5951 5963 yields -0.05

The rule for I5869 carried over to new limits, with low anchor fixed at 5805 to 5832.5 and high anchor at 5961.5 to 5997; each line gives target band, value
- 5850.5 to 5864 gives -0.46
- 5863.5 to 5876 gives -0.10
